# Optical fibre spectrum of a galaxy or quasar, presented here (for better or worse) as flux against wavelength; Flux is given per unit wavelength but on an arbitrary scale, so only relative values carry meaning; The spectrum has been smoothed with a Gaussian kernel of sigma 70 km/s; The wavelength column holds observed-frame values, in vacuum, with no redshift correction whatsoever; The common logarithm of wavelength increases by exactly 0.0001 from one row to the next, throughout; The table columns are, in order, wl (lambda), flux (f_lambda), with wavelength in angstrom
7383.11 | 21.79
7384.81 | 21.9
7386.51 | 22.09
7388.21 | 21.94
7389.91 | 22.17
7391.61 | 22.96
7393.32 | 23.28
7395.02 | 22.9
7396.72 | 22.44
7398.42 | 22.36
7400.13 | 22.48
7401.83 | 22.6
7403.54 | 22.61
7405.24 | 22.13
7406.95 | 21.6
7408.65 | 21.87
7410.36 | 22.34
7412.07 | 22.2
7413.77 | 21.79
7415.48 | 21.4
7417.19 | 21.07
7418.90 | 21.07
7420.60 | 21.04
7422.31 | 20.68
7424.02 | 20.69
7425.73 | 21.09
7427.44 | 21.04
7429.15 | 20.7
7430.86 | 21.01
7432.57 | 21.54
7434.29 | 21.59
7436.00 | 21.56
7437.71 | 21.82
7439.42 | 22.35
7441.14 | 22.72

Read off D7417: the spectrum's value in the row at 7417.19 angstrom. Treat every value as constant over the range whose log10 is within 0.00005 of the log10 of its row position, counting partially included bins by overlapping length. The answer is 21.07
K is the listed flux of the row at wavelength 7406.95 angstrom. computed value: 21.6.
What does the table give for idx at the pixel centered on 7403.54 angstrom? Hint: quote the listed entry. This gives 22.61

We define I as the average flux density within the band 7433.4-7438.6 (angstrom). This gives 21.7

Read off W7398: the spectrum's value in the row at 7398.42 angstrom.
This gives 22.36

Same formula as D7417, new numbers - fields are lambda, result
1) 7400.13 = 22.48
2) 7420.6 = 21.04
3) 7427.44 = 21.04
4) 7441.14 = 22.72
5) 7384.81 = 21.9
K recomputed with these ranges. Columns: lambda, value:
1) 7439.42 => 22.35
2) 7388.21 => 21.94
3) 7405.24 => 22.13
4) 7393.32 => 23.28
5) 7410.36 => 22.34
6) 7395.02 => 22.9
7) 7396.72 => 22.44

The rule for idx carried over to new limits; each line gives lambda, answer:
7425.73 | 21.09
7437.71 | 21.82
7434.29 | 21.59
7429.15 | 20.7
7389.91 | 22.17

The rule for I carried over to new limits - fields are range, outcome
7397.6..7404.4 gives 22.5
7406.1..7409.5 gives 21.8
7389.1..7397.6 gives 22.8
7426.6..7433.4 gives 21.1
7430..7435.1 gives 21.4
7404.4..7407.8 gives 21.9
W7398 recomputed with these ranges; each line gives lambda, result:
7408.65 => 21.87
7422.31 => 20.68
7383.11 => 21.79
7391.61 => 22.96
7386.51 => 22.09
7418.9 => 21.07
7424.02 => 20.69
